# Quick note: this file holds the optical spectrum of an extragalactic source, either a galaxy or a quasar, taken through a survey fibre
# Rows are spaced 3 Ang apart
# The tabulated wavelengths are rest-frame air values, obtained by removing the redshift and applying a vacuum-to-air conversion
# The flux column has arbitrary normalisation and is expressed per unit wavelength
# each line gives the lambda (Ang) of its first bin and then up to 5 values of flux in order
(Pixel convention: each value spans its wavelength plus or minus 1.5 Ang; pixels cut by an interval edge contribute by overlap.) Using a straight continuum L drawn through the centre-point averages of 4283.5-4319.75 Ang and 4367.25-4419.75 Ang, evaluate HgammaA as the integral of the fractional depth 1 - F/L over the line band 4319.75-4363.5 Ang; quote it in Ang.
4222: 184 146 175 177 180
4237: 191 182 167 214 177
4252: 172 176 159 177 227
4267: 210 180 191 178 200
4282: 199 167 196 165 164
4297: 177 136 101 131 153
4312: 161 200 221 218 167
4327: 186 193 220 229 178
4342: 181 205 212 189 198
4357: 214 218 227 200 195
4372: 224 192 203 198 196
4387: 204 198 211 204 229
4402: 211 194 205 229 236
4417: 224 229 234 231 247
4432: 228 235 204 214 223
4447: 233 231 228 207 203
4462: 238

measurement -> -4.2 Ang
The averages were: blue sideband 165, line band 202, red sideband 209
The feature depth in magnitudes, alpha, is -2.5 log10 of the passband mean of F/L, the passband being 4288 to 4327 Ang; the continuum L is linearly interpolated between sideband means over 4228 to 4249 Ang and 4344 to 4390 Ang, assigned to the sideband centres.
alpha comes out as 0.16 mag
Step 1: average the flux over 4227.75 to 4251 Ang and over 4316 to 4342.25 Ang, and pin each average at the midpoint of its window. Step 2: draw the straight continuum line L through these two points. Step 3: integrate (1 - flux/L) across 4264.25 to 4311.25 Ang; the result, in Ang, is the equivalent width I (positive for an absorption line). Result 5.1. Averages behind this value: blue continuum 183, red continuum 200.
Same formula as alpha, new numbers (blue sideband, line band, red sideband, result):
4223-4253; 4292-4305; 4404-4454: 0.31 mag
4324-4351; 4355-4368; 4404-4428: -0.04 mag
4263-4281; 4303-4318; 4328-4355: 0.23 mag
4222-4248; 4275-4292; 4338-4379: 0.02 mag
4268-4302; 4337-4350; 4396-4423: 0.01 mag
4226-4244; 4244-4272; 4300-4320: -0.09 mag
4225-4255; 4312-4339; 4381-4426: -0.01 mag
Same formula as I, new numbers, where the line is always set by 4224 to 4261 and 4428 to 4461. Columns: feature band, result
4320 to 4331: 0.34 Ang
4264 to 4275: -0.88 Ang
